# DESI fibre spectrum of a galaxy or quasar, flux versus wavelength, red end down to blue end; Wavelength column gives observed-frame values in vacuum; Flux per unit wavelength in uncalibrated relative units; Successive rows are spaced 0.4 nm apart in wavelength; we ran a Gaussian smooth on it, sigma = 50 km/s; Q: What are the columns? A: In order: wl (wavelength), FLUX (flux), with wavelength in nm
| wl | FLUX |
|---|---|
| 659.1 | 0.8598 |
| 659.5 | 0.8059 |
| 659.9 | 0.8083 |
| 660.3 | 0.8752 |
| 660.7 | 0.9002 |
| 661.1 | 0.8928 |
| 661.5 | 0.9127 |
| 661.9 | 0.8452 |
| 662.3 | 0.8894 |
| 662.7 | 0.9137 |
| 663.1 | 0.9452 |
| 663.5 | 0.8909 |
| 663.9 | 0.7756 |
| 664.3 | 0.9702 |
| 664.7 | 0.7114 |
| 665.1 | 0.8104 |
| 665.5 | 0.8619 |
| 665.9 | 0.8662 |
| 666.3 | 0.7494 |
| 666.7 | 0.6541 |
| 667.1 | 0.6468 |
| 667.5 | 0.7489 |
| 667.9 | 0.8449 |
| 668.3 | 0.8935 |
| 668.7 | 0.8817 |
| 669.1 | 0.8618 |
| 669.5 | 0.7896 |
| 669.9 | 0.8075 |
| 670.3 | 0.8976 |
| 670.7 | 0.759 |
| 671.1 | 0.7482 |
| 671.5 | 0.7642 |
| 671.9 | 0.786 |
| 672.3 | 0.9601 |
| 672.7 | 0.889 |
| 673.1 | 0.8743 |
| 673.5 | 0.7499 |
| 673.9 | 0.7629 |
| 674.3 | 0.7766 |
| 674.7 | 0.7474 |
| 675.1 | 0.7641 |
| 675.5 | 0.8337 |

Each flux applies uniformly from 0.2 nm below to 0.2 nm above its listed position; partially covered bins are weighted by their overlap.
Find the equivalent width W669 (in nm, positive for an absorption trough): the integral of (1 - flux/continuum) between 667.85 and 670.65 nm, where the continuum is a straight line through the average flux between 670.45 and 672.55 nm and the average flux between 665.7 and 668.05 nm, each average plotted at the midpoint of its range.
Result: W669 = -0.25 nm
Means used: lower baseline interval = 0.75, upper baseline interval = 0.808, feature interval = 0.849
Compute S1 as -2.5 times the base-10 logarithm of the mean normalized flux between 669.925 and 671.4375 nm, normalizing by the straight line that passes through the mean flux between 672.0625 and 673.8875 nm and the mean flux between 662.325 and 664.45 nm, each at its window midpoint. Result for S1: 0.09 mag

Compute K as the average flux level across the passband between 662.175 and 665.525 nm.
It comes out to 0.863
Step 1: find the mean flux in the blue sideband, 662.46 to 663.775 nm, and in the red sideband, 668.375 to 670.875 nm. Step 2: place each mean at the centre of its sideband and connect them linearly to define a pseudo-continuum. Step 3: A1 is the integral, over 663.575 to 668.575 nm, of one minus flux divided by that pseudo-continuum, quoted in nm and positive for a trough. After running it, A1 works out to 0.44 nm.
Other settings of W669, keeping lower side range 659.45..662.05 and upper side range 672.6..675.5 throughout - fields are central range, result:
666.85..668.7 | 0.08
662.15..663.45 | -0.09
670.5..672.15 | 0.08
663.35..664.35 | -0.02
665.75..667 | 0.14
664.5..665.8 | 0.07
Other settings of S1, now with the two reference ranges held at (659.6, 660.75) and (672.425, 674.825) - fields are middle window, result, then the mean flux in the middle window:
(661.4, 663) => -0.06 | 0.892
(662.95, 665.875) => -0.02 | 0.851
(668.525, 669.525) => -0.04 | 0.853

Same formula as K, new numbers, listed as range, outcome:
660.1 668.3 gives 0.837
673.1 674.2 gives 0.78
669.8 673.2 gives 0.831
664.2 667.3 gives 0.778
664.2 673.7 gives 0.812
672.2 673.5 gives 0.879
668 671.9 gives 0.821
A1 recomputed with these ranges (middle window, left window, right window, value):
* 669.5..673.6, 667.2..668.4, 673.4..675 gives -0.230 nm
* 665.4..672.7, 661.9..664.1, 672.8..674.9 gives 0.167 nm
